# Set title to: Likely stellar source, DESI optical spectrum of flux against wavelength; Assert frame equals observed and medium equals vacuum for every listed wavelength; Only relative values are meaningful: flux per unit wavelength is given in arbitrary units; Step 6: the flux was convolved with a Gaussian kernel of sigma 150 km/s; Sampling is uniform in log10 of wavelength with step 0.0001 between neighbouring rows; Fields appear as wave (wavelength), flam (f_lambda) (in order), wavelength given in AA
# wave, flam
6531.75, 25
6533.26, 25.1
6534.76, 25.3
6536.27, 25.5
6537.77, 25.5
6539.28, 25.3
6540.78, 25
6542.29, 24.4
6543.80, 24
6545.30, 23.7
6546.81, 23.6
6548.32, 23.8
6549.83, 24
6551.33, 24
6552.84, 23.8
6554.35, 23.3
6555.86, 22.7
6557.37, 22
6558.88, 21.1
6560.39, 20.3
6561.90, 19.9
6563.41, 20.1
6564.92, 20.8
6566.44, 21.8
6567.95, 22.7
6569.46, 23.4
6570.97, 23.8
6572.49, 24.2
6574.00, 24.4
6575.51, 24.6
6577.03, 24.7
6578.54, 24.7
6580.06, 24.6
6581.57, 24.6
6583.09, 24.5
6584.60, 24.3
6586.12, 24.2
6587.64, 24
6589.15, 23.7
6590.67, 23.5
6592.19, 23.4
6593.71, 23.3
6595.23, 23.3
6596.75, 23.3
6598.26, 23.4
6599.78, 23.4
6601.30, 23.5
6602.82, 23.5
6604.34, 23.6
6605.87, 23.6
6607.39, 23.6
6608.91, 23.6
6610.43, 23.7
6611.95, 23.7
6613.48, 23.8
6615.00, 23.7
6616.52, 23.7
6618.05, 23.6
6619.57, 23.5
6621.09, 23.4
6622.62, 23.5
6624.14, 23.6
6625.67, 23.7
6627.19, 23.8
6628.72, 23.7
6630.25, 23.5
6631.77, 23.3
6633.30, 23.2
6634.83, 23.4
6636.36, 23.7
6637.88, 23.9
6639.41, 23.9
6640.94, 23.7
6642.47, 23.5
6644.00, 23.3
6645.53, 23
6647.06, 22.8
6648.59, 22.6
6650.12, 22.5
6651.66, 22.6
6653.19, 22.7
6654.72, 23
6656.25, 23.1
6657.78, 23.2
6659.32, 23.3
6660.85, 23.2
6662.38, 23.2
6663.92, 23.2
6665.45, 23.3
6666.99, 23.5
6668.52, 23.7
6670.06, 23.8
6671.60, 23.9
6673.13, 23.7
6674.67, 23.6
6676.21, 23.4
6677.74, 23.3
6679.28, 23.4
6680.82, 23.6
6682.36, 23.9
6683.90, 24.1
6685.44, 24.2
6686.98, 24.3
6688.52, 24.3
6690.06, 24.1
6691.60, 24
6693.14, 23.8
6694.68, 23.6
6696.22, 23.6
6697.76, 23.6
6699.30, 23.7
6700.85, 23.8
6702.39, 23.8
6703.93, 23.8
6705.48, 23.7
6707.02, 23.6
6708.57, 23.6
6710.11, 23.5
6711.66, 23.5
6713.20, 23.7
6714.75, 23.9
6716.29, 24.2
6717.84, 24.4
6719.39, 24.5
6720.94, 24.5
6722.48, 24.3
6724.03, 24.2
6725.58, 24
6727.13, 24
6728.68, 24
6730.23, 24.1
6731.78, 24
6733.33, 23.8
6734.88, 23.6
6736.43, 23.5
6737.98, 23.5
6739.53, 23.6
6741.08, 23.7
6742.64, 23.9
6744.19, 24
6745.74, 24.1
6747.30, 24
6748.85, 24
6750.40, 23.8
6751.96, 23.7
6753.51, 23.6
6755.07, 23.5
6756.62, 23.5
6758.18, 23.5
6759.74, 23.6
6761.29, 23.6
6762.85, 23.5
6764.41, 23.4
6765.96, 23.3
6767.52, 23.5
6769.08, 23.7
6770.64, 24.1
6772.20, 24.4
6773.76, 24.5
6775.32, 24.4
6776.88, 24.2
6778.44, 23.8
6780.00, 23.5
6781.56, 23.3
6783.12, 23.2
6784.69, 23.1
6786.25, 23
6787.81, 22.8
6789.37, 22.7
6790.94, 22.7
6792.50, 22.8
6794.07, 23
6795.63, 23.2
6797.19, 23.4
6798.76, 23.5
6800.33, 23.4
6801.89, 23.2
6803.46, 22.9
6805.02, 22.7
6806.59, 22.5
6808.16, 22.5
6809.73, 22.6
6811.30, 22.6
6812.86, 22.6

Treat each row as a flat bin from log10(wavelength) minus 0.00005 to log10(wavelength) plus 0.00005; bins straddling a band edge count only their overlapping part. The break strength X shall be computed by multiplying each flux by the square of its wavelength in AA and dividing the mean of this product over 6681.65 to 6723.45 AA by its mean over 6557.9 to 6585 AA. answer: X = 1.1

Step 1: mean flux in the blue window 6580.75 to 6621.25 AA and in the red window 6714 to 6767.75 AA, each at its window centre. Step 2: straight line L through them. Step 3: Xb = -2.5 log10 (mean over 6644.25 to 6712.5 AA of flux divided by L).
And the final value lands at 0.01 mag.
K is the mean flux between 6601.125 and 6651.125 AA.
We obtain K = 23.5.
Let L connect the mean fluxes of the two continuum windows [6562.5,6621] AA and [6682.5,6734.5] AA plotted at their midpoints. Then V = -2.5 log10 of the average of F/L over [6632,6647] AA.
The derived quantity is 0.01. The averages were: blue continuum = 23.6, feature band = 23.5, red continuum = 23.9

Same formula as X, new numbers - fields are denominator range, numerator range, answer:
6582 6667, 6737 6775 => 1.05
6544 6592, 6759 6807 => 1.07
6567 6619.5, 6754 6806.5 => 1.04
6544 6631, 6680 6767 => 1.06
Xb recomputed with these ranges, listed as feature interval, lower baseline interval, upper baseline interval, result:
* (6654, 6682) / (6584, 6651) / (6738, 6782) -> 0.009 mag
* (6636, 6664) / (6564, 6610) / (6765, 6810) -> 0.017 mag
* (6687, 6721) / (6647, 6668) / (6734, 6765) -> -0.023 mag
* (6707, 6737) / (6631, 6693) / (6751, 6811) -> -0.025 mag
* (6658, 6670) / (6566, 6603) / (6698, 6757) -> 0.022 mag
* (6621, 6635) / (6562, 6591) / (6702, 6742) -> 0.007 mag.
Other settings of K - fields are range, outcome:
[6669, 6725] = 23.9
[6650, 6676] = 23.3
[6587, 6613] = 23.5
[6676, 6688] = 23.8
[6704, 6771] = 23.8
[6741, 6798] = 23.6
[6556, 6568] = 21.1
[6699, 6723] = 23.9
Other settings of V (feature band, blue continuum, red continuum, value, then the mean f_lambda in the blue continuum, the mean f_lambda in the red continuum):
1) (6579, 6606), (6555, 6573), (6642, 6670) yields -0.072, 21.9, 23.1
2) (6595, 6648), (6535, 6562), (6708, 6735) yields 0.010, 23.6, 24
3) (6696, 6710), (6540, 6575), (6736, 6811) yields -0.019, 22.9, 23.4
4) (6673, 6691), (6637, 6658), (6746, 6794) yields -0.026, 23.1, 23.6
